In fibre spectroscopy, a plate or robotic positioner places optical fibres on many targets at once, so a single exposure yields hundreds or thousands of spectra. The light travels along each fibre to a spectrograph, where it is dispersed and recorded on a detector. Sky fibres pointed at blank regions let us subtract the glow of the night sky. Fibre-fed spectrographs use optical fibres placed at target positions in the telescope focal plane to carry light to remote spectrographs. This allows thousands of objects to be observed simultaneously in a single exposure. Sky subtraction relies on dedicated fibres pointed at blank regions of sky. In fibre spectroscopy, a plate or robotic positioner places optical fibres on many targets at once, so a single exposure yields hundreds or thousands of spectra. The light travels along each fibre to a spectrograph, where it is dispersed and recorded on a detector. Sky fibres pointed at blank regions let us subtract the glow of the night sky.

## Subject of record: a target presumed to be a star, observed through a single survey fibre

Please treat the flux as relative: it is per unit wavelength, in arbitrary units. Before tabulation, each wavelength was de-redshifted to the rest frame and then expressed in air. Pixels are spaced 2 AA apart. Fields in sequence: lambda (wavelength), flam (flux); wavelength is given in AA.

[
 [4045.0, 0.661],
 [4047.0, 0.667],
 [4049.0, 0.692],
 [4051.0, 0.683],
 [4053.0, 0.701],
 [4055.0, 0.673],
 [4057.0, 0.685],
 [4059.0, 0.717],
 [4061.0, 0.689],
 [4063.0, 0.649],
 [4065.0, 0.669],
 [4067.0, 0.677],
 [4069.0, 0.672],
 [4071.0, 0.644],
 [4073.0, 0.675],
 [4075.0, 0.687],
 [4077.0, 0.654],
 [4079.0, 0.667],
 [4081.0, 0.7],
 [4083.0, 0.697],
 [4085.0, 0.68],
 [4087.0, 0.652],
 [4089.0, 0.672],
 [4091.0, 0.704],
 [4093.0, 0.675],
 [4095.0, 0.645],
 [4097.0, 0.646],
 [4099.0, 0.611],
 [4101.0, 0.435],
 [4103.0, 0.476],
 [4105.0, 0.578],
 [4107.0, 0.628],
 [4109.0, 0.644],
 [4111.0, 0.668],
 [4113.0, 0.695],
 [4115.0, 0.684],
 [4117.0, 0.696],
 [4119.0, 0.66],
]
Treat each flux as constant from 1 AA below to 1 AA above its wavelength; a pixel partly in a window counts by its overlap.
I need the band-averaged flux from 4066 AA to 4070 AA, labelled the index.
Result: 0.675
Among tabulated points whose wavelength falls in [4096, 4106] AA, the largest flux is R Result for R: 0.646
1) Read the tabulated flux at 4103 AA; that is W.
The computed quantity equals 0.476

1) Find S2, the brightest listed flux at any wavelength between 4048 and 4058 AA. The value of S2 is 0.701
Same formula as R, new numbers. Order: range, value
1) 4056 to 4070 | 0.717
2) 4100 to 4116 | 0.695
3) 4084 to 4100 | 0.704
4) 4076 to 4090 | 0.7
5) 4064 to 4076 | 0.687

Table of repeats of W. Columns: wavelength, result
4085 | 0.68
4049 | 0.692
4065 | 0.669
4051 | 0.683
